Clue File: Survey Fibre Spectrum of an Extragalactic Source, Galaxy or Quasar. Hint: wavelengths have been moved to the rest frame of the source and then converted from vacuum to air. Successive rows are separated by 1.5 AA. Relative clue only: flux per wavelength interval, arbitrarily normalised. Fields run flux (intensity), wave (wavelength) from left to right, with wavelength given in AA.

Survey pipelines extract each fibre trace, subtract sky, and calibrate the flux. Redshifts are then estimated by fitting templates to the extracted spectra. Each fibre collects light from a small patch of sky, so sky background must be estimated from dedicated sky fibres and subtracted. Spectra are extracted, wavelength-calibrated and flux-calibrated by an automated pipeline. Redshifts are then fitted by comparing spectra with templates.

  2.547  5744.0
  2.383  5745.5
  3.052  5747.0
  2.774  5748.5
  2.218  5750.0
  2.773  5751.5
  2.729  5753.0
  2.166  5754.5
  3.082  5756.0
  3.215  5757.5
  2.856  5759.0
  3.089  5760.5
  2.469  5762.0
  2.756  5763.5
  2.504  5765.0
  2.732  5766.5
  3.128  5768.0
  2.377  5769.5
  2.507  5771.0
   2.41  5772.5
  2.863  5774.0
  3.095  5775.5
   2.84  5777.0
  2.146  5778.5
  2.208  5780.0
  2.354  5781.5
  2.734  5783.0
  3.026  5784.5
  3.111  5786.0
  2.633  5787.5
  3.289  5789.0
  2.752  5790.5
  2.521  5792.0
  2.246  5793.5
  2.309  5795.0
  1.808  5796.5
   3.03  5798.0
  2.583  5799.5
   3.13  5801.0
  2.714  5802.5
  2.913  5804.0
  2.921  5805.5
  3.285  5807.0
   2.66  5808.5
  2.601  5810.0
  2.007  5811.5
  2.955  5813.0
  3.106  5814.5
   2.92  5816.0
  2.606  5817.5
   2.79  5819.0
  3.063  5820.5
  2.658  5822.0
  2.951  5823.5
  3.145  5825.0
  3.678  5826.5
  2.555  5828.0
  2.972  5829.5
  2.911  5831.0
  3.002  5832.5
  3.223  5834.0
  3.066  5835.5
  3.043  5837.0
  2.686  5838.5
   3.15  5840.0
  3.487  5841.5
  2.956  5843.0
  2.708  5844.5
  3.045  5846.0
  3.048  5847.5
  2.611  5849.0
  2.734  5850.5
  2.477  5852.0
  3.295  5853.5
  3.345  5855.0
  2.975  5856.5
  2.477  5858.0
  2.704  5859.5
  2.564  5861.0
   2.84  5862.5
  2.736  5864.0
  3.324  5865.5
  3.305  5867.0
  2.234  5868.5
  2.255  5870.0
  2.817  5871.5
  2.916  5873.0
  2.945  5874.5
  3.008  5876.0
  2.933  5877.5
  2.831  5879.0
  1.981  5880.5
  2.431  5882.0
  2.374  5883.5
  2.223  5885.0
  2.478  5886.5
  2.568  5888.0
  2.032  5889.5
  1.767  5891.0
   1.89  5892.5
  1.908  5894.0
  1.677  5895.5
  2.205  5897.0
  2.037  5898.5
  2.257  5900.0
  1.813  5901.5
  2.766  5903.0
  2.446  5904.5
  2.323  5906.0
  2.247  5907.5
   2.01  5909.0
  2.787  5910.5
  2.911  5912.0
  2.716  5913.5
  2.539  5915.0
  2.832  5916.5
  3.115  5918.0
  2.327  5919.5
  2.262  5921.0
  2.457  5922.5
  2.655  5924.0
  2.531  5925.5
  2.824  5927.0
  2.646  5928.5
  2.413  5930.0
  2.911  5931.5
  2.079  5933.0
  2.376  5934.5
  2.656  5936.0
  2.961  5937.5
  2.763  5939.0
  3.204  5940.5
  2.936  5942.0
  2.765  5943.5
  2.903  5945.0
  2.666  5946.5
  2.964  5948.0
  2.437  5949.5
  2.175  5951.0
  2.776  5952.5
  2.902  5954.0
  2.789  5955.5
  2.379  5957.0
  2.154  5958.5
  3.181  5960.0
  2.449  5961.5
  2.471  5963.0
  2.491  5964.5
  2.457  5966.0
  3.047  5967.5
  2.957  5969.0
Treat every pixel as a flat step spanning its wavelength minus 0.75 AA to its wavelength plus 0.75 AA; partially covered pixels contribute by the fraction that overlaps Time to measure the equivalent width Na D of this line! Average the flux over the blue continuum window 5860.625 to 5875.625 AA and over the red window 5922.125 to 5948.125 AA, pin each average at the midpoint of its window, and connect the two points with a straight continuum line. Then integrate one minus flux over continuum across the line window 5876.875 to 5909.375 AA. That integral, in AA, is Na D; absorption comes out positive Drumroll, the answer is 6.2 AA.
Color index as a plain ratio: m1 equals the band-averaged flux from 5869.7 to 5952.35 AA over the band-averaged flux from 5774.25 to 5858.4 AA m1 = 0.89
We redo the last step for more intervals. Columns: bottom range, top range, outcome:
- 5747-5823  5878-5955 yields 0.92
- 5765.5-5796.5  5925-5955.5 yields 1.02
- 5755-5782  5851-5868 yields 1.07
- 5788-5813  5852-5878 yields 1.06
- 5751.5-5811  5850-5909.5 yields 0.92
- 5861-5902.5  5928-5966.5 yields 1.09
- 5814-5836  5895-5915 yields 0.79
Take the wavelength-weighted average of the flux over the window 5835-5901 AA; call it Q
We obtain 2.64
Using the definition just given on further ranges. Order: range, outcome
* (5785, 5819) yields 2.74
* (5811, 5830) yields 2.89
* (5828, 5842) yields 3.03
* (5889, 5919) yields 2.32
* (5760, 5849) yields 2.8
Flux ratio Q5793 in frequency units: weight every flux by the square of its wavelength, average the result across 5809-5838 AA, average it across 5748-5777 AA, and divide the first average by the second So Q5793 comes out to 1.1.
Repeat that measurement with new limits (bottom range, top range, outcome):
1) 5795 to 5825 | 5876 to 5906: 0.84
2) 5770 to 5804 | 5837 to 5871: 1.10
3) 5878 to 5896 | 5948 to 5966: 1.20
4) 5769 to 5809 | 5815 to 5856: 1.12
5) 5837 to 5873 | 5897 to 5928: 0.89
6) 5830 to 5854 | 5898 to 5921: 0.85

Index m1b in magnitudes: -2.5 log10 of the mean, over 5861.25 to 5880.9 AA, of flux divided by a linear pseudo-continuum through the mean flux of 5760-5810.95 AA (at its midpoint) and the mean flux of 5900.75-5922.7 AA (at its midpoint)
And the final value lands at -0.09 mag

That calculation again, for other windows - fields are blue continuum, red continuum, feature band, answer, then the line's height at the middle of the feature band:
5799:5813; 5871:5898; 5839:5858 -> -0.158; 2.56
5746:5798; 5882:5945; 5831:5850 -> -0.166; 2.57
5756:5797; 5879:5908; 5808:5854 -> -0.185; 2.45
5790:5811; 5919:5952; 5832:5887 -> -0.065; 2.65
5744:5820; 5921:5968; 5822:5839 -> -0.122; 2.69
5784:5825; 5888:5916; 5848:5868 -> -0.156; 2.49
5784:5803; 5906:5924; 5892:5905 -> 0.217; 2.58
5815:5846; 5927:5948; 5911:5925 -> 0.051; 2.77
